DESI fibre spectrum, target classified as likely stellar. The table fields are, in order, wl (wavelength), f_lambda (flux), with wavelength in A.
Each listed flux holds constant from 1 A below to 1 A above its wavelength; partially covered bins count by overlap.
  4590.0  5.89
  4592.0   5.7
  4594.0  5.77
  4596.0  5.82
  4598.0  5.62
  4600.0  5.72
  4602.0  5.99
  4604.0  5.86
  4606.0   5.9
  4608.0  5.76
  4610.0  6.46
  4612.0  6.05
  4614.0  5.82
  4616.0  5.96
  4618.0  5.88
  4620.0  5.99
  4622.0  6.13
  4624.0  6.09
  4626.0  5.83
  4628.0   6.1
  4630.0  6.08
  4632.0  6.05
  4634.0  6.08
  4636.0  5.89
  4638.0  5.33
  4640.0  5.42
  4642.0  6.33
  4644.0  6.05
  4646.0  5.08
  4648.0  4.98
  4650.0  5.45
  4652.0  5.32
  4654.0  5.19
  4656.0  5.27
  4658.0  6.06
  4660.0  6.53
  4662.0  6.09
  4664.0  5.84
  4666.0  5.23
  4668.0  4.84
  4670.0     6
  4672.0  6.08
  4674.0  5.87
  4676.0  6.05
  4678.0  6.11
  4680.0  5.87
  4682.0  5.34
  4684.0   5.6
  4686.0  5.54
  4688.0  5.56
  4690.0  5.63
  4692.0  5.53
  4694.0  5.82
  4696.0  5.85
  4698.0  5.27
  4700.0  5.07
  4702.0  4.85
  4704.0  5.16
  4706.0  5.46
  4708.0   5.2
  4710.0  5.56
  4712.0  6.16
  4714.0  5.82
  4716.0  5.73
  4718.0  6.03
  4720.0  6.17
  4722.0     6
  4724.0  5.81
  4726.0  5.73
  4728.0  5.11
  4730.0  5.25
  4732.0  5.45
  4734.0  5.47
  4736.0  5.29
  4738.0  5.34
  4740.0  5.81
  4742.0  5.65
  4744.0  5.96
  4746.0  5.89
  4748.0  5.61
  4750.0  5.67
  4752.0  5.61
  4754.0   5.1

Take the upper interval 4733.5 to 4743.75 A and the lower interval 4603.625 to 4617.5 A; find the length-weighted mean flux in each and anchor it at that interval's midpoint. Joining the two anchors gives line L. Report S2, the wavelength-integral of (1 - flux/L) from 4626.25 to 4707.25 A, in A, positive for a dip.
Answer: 2.0 A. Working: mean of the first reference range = 5.97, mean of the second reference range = 5.55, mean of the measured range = 5.65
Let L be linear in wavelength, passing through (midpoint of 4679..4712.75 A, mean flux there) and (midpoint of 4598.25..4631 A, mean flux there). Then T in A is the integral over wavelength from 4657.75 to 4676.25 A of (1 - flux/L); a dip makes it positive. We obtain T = -0.59 A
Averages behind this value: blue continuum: 5.97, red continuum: 5.49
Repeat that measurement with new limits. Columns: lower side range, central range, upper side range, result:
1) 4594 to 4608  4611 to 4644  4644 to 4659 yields -2.1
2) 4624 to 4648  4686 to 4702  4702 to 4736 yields 0.5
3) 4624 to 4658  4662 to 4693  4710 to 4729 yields 0.3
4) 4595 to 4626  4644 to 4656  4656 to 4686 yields 1.2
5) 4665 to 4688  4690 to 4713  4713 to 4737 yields 0.9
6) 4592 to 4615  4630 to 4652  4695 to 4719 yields 0.3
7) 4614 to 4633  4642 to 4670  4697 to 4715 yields 0.9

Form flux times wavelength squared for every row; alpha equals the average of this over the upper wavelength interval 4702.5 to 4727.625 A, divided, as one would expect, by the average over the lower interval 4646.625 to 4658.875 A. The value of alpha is 1.1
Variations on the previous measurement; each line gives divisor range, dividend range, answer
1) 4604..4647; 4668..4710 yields 0.97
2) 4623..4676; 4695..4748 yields 1.00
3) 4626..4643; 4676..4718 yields 0.97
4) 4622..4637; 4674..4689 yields 0.97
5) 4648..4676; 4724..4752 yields 1.02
